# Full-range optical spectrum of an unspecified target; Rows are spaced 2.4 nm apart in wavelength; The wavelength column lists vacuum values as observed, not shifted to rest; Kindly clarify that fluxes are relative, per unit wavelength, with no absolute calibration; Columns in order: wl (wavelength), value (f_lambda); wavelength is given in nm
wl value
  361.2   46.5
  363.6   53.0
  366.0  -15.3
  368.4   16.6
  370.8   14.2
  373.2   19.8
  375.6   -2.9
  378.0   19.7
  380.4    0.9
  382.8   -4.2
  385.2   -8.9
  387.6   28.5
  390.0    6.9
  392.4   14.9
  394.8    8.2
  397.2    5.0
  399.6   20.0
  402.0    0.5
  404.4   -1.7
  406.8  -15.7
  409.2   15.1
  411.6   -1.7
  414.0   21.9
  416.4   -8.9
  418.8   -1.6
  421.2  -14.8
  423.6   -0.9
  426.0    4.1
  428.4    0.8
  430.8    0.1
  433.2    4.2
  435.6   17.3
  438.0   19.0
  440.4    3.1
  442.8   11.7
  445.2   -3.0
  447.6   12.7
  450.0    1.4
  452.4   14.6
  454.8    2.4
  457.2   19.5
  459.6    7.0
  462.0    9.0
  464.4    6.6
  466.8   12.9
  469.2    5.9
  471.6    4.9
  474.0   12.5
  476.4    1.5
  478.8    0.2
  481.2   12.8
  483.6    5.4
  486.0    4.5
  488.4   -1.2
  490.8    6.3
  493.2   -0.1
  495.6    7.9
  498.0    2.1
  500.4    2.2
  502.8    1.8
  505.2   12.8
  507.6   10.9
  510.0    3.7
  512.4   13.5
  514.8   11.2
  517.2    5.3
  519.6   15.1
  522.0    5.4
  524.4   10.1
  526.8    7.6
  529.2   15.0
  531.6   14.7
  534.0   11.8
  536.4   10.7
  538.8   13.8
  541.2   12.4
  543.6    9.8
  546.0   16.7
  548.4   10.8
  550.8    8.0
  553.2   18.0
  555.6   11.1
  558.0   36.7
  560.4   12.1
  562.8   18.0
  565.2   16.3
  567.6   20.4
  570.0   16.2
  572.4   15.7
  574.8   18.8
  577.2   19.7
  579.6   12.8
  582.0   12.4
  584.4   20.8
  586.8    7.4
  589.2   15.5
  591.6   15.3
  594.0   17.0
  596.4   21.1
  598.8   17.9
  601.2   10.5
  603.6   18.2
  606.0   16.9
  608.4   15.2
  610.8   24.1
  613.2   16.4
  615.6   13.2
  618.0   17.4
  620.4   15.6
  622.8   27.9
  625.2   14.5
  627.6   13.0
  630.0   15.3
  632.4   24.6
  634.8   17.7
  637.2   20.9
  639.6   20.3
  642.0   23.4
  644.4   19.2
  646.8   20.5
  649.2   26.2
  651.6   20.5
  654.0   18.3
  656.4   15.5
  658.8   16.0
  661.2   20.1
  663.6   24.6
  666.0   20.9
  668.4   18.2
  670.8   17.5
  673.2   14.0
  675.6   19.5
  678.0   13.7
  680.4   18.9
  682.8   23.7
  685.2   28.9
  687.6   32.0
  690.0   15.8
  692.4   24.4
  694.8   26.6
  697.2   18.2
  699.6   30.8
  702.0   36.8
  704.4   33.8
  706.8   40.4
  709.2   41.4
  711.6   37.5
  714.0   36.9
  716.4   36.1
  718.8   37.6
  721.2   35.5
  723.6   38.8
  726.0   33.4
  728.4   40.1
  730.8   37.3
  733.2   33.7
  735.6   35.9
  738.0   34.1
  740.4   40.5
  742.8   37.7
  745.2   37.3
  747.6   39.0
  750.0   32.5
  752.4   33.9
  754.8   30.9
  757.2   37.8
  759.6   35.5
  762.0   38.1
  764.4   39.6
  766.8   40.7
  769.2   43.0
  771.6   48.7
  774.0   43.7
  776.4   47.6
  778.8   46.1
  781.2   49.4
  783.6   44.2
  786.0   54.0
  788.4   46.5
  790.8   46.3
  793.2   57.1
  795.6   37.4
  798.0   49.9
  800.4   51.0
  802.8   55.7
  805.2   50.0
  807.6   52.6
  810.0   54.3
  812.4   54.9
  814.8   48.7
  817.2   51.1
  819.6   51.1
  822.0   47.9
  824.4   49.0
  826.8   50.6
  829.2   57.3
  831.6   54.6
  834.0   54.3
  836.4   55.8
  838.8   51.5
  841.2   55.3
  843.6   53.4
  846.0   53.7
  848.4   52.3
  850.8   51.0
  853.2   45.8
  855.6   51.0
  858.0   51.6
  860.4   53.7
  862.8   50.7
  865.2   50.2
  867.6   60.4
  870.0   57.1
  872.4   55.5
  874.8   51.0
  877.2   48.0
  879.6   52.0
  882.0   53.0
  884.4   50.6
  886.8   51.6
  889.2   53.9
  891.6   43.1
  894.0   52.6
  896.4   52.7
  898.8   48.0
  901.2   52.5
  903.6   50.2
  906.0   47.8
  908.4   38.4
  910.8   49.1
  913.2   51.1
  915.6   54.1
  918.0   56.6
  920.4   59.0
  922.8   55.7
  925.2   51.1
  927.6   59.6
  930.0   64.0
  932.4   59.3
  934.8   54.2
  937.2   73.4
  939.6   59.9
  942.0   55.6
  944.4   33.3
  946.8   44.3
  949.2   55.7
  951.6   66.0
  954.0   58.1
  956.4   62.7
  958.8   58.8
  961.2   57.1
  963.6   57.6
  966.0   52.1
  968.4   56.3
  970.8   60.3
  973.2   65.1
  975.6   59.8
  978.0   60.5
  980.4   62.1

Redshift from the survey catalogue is 0.755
